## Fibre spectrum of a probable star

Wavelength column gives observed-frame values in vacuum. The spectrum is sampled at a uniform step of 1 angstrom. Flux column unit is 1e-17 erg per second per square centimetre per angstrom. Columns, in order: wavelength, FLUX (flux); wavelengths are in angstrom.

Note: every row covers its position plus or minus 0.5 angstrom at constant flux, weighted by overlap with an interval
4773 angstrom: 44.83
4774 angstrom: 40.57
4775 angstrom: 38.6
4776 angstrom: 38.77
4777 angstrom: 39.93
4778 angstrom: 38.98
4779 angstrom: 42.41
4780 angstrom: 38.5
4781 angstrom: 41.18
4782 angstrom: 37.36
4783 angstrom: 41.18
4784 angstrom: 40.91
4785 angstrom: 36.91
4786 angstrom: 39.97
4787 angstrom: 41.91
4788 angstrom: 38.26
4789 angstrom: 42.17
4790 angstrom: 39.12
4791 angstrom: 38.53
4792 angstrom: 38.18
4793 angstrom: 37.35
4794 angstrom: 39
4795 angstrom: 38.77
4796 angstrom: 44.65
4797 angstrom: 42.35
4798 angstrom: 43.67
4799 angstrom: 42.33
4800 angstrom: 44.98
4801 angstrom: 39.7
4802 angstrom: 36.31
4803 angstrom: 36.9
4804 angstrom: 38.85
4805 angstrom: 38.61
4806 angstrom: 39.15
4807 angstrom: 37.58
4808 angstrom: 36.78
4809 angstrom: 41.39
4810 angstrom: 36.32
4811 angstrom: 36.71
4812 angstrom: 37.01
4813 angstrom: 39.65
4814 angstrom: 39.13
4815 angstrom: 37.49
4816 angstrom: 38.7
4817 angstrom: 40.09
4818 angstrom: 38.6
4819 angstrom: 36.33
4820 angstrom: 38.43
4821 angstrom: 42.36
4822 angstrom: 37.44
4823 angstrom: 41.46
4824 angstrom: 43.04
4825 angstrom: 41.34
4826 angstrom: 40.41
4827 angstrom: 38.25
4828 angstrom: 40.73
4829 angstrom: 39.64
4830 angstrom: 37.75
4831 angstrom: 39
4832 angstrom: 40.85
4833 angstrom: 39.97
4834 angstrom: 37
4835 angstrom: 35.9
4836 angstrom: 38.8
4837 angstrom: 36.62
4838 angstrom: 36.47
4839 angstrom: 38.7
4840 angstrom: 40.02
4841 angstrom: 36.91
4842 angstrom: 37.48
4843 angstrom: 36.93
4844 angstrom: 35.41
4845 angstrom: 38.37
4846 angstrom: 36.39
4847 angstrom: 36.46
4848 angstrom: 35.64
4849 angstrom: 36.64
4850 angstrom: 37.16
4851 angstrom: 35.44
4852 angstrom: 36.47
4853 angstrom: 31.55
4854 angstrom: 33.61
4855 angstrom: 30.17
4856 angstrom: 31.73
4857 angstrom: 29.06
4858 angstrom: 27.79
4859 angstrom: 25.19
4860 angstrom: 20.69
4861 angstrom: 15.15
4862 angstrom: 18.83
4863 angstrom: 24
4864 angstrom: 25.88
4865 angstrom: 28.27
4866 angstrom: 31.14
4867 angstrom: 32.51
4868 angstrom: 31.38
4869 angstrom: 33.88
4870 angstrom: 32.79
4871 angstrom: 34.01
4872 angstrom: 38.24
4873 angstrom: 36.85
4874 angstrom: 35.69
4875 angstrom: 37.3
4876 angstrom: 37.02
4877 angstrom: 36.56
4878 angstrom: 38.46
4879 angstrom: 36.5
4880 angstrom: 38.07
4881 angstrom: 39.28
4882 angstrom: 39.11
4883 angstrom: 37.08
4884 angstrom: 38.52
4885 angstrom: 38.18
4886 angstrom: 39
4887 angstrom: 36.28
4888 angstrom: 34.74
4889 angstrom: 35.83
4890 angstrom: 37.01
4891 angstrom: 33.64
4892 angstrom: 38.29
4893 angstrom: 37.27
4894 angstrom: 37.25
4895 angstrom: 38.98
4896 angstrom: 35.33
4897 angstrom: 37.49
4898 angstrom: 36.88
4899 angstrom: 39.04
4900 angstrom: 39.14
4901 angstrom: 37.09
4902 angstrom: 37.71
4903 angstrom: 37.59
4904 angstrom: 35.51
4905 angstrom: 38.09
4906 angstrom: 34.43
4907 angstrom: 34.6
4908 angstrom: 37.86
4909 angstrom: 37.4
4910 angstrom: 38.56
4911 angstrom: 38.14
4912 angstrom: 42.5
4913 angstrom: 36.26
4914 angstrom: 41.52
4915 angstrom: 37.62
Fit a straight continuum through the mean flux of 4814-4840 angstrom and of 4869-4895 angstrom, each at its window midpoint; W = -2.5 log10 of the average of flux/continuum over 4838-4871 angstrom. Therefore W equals 0.19 mag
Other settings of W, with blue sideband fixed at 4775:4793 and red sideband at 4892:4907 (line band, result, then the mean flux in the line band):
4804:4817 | 0.02 mag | 38.3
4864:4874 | 0.15 mag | 33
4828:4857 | 0.05 mag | 36.6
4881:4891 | 0.01 mag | 37.2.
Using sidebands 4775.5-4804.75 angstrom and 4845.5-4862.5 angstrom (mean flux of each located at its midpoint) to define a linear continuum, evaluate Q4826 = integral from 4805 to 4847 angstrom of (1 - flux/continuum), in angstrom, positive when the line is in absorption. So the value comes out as -4.8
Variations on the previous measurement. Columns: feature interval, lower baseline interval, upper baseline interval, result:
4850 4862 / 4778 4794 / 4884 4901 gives 2.9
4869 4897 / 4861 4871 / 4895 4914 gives -4.0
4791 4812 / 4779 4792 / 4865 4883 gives -0.2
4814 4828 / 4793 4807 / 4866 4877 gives -0.3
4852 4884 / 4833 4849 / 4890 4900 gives 4.5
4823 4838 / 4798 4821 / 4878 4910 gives -0.3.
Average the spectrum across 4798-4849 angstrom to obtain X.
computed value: 38.6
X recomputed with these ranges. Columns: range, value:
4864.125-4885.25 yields 35.6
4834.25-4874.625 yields 32.9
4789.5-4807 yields 39.8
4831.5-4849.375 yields 37.5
